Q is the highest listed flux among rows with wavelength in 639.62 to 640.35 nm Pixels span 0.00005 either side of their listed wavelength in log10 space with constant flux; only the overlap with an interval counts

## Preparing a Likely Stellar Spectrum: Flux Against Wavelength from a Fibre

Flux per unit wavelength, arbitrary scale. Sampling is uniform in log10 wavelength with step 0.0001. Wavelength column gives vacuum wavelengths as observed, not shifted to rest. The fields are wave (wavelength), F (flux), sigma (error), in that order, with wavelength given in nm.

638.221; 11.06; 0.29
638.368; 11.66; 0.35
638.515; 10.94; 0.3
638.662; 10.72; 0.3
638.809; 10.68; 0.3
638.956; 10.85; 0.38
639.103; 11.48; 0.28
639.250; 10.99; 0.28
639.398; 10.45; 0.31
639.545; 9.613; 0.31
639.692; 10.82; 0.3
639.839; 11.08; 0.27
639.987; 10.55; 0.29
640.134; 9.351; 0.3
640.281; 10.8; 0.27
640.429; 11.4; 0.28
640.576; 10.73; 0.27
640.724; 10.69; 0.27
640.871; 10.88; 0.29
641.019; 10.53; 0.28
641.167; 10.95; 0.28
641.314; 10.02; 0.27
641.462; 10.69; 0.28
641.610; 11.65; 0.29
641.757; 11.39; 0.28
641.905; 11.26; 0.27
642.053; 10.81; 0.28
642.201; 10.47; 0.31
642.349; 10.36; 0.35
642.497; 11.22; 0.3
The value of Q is 11.08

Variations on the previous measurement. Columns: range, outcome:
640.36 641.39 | 11.4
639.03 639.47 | 11.48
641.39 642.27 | 11.65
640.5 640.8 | 10.73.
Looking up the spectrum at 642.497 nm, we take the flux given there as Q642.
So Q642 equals 11.22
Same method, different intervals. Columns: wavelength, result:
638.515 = 10.94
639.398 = 10.45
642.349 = 10.36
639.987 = 10.55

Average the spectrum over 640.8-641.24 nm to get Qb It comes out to 10.8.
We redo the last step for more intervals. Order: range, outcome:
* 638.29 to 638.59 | 11.3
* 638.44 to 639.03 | 10.8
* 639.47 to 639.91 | 10.5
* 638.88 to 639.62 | 10.7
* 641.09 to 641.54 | 10.6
